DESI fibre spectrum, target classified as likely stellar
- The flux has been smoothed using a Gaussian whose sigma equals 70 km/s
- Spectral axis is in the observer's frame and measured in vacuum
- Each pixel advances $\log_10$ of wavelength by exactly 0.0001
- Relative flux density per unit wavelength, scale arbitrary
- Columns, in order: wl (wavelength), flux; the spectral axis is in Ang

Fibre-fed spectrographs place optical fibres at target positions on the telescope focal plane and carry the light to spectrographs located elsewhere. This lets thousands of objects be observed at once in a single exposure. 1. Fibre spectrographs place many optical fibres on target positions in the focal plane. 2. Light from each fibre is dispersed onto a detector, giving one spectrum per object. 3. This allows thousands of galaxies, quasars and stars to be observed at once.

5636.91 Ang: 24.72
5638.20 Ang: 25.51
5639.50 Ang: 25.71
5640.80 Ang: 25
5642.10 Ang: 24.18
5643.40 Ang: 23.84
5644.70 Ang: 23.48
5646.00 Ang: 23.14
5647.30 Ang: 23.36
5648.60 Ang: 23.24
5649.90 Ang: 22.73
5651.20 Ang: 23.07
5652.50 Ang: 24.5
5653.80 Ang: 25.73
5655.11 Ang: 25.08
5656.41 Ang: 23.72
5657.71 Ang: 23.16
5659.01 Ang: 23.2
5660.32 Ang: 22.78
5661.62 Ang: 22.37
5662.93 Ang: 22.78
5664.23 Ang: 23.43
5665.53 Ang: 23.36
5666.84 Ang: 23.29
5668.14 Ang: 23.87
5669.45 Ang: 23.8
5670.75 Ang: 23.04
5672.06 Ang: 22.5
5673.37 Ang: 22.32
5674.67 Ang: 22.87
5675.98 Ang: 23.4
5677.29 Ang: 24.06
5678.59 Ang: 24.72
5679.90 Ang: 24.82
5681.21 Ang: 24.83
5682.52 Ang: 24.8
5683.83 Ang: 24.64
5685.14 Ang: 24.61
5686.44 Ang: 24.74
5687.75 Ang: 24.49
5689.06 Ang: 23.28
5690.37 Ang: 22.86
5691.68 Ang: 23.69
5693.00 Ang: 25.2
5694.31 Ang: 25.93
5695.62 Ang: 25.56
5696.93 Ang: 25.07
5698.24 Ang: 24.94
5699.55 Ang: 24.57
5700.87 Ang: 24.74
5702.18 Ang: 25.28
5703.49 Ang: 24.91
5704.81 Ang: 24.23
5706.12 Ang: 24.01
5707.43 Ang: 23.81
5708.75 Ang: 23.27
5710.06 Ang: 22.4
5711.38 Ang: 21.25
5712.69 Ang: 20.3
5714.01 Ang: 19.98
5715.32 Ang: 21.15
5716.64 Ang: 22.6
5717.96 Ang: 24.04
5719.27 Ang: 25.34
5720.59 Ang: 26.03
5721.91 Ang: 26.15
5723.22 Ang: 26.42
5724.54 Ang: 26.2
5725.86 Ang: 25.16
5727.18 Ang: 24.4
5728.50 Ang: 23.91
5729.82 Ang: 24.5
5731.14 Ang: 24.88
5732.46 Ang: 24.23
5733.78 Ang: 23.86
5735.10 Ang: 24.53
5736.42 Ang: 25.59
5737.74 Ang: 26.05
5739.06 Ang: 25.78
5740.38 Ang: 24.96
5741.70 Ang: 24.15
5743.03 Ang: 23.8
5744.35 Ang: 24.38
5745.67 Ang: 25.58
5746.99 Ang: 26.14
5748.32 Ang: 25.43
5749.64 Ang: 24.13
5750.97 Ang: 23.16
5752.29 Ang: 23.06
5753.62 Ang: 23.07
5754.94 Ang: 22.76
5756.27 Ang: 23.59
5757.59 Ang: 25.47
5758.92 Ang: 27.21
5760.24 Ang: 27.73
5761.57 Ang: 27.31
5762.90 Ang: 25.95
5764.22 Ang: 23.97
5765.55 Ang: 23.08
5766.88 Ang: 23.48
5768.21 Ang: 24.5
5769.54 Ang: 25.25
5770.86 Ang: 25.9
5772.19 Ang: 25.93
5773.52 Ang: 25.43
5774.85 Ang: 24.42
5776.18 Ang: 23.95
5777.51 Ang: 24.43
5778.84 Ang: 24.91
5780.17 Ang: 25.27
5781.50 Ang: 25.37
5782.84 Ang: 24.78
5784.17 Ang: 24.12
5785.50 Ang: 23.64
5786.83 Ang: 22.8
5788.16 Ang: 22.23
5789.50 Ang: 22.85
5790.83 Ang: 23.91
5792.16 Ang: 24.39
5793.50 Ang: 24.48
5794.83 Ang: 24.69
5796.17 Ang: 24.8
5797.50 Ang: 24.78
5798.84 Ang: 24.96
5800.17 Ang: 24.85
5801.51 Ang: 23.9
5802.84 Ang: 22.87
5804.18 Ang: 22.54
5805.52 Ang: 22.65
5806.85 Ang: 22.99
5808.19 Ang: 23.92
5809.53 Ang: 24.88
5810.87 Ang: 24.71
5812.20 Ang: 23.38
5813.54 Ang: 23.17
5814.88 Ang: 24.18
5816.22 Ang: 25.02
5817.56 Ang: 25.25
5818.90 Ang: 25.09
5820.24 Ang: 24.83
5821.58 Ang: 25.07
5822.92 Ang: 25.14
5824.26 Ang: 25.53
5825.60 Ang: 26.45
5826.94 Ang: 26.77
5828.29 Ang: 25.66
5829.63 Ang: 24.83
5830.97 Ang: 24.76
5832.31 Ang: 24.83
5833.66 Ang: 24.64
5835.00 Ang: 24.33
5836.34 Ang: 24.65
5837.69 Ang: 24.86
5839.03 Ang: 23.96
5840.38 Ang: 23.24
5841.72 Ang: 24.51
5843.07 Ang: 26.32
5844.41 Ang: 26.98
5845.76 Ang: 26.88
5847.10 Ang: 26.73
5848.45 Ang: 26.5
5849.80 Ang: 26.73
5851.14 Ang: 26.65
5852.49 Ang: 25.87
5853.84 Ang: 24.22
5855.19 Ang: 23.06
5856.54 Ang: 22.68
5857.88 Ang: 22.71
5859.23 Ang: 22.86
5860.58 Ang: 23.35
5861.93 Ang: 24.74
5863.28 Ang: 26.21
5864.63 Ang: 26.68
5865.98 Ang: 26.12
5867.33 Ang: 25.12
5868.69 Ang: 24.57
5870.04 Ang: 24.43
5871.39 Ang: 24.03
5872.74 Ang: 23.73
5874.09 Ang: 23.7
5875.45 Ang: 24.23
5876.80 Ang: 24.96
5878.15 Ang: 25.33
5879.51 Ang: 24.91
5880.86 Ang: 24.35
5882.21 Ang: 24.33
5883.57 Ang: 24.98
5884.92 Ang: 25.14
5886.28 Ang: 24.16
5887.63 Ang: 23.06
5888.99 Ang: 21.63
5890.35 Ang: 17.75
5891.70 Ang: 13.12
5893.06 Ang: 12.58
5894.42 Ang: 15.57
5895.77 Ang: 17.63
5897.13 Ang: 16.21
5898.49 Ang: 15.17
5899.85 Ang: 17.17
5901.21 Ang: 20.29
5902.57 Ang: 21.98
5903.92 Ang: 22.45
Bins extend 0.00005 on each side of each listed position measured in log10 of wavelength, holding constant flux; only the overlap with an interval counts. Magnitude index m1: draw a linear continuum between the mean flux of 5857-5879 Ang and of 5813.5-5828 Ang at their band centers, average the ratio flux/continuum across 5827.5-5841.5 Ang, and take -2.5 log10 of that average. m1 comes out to 0.019 mag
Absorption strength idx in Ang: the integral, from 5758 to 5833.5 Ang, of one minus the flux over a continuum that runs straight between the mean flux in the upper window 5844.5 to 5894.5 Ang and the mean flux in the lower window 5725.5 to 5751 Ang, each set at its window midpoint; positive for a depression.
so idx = -1.0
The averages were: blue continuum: 24.8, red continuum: 23.7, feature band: 24.6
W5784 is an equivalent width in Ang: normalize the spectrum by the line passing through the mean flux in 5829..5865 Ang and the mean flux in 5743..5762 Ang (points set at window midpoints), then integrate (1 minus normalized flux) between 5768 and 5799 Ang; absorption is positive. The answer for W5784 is 0.5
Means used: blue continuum 24.9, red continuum 24.9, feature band 24.5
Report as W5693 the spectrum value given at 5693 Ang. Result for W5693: 25.2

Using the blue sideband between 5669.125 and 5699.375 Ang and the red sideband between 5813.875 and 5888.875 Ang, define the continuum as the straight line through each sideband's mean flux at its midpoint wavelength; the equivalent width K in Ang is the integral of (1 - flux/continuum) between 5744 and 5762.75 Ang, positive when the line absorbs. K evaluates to -0.4 Ang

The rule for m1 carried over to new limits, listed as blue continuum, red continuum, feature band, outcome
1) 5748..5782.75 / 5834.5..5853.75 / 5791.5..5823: 0.04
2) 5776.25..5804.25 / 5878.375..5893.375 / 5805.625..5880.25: -0.09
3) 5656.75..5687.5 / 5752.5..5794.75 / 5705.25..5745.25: 0.00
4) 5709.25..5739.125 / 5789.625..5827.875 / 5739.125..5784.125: -0.02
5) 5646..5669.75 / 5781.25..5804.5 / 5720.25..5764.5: -0.05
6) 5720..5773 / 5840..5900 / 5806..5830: -0.04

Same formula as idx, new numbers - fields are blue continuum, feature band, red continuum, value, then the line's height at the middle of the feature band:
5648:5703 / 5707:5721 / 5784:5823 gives 0.8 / 24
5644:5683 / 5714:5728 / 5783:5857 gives -0.3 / 24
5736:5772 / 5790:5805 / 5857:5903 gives -0.1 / 23.9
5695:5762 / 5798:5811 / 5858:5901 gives -0.3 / 23.3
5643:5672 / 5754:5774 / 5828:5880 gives -0.7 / 24.2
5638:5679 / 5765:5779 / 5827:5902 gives -0.7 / 23.5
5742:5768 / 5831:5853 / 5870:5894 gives -2.2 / 23.2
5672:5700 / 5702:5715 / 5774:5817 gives 0.8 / 24.3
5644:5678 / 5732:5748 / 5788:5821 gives -0.8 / 23.8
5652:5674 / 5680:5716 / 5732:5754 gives 0.1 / 24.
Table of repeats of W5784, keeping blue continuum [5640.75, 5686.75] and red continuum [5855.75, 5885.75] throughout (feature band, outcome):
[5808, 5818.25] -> -0.02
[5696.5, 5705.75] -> -0.36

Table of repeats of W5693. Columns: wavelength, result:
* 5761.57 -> 27.31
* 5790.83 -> 23.91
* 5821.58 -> 25.07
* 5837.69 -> 24.86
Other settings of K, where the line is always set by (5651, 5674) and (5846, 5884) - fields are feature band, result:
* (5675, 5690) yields -0.5 Ang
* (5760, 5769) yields -0.3 Ang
